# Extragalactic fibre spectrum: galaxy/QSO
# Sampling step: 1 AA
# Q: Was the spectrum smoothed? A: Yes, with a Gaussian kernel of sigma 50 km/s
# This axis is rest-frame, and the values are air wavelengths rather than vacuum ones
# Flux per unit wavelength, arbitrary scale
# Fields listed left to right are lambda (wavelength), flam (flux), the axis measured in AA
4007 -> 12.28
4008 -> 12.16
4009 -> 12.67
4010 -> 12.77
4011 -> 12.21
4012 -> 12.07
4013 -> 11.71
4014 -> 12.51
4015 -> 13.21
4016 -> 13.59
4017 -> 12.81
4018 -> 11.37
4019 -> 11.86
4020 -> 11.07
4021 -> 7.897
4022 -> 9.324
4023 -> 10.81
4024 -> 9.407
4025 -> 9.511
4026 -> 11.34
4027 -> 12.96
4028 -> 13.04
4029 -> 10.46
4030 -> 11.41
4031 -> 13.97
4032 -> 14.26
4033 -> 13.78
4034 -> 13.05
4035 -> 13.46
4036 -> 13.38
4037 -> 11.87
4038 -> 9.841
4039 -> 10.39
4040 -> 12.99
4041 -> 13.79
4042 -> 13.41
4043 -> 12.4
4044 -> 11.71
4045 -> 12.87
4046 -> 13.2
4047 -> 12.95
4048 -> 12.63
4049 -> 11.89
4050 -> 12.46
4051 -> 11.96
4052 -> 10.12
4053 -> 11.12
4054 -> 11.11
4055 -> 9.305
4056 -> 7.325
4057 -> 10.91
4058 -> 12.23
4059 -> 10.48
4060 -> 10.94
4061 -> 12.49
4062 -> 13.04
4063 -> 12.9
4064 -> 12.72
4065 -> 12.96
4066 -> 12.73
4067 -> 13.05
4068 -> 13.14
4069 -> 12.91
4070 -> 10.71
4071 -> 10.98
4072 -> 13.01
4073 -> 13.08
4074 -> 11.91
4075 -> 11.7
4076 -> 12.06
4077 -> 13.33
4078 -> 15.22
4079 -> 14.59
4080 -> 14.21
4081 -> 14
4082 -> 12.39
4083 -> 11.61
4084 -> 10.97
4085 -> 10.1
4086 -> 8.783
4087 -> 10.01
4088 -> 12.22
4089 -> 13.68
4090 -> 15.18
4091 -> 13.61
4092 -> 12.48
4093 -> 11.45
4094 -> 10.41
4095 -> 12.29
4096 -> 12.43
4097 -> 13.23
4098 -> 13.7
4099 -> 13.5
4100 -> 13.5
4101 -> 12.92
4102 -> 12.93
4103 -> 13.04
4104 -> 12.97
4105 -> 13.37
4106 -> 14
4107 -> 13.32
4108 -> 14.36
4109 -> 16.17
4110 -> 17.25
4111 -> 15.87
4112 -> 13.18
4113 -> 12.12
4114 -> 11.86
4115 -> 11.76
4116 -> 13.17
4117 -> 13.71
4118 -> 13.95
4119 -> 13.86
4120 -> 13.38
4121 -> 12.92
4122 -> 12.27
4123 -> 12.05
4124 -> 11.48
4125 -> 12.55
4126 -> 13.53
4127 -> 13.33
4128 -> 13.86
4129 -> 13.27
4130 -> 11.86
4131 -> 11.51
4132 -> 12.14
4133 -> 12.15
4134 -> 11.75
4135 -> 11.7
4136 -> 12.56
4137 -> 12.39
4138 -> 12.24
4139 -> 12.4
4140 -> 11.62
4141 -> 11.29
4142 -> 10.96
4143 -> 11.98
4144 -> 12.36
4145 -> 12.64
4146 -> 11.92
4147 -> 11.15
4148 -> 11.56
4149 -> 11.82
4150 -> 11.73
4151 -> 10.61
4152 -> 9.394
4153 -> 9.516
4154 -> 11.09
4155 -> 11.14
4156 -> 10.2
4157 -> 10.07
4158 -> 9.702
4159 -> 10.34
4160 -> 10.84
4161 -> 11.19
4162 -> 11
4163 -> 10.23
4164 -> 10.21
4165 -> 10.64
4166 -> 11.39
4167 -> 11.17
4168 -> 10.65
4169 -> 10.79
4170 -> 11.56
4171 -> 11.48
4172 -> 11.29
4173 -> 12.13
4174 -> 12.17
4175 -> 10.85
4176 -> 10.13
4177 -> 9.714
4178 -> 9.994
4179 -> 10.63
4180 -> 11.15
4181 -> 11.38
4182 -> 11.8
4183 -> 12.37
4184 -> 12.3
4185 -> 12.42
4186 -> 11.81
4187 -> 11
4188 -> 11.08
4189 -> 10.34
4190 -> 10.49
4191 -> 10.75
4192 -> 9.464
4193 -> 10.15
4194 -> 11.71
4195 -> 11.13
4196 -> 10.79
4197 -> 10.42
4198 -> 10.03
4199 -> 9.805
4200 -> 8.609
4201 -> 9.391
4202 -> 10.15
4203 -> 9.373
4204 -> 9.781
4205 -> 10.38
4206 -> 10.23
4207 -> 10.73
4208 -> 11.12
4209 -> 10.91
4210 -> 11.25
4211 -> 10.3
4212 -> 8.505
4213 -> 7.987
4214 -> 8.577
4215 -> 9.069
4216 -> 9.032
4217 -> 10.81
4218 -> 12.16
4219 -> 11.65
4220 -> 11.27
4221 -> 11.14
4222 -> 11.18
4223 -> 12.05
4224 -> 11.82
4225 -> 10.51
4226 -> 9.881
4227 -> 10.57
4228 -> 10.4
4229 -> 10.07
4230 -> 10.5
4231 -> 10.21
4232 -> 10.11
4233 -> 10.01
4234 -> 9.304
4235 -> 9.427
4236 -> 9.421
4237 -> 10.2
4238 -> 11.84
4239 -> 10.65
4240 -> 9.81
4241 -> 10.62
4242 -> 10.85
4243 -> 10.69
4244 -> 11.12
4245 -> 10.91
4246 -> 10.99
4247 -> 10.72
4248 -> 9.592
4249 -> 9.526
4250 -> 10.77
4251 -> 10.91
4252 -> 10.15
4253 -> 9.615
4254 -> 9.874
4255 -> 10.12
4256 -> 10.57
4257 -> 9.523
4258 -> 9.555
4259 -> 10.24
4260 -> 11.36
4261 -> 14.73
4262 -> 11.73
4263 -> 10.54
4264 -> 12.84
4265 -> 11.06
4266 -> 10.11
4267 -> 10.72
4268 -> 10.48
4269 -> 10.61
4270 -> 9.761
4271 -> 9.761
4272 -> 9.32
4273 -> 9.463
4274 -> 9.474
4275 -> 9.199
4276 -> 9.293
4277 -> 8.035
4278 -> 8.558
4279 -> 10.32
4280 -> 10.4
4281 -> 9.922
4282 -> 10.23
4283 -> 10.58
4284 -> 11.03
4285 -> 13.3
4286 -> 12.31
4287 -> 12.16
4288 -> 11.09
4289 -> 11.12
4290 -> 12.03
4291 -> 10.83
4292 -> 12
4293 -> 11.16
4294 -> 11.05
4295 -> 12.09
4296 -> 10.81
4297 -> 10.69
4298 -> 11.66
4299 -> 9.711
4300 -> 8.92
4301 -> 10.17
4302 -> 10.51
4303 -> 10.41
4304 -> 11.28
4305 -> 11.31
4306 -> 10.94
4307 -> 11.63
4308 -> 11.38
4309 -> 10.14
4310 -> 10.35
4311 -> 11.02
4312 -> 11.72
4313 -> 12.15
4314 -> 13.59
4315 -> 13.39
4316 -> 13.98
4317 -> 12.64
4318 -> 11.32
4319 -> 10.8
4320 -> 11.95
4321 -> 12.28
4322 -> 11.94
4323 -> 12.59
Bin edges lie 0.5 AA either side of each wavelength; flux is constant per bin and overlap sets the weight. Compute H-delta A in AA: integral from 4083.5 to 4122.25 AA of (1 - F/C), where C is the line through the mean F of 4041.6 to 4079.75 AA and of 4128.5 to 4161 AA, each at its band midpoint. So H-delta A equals -3.9 AA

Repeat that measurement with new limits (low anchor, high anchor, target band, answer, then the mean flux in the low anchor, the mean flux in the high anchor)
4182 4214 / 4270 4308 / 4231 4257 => 0.6 AA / 10.5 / 10.6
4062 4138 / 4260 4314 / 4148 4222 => 7.9 AA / 12.8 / 10.8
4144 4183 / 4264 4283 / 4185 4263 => -0.5 AA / 11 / 9.92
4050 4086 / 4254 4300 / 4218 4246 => 0.8 AA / 12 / 10.7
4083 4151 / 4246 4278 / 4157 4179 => 1.8 AA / 12.6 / 10.3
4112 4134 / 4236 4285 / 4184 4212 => 2.3 AA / 12.7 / 10.4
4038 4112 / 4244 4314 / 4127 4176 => 1.8 AA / 12.5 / 10.7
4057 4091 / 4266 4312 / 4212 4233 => 1.4 AA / 12.4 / 10.6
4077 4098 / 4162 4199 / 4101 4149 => -3.6 AA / 12.5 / 11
